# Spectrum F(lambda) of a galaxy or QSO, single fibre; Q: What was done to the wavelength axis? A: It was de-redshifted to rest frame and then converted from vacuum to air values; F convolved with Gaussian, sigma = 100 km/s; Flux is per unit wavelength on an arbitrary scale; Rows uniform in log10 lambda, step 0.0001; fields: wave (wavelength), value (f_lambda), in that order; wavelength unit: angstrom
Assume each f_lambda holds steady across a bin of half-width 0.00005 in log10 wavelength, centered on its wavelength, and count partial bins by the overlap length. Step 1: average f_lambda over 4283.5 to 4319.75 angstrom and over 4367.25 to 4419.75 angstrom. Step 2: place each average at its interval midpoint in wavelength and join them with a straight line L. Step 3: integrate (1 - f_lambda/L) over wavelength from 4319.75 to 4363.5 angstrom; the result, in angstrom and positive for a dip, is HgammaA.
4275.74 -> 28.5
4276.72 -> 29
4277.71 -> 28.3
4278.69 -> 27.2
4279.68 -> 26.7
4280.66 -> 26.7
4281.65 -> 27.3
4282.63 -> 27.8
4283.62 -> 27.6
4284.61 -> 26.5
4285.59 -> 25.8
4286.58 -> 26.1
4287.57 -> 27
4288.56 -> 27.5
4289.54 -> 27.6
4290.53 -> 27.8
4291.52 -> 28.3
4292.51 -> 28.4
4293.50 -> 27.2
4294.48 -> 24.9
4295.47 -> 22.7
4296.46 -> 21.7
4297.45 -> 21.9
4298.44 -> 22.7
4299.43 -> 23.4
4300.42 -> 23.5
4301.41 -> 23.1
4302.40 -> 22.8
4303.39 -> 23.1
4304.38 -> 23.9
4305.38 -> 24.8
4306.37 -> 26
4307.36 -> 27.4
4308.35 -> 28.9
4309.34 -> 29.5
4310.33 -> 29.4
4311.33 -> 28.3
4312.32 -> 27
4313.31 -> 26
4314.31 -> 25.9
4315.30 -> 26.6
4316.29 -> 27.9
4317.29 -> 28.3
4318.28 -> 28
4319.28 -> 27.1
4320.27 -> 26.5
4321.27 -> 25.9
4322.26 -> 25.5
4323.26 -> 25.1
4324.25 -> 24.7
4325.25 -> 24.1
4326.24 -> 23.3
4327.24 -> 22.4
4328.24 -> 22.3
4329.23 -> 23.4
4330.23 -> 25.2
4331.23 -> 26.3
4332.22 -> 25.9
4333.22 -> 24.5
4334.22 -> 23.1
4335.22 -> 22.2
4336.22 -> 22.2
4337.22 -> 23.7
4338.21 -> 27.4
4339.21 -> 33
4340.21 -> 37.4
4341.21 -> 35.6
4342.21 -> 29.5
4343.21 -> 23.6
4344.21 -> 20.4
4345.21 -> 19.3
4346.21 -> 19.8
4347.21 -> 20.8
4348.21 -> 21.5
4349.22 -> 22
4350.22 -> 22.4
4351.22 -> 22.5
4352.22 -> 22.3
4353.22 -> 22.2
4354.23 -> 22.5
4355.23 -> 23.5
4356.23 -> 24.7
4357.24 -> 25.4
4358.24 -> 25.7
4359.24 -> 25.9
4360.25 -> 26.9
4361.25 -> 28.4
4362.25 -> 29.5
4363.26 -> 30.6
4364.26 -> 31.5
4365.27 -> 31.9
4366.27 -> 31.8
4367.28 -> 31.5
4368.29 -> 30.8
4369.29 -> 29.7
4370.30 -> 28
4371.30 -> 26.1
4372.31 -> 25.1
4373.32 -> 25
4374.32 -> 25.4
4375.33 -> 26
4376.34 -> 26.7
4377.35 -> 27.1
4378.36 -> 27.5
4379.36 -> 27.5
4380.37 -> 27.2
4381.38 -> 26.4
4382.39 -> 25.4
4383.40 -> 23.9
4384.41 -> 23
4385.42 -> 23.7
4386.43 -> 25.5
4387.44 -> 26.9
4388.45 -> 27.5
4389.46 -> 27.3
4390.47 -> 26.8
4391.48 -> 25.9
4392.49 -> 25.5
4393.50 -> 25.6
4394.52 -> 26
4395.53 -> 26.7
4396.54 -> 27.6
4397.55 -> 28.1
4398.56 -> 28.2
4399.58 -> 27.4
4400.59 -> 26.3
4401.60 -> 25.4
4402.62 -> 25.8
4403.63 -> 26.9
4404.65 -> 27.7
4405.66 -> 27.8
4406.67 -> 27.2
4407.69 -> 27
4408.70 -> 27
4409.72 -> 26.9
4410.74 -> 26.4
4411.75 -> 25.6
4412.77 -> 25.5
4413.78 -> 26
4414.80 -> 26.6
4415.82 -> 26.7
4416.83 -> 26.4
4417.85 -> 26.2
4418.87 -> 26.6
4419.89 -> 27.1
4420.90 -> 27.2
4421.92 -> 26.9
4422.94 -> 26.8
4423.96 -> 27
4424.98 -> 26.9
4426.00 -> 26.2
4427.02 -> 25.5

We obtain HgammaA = 2.2 angstrom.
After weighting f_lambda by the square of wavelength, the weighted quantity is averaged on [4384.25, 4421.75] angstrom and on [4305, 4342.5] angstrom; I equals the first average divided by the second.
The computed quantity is 1.0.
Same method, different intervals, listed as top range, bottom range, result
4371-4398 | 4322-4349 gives 1.07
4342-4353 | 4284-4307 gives 0.90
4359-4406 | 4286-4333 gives 1.10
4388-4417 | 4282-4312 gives 1.08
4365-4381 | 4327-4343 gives 1.07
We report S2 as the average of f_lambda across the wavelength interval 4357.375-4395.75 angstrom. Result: 27.1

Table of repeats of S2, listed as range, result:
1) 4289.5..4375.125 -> 25.8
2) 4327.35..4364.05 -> 25.1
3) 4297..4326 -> 25.8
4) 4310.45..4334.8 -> 25.6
